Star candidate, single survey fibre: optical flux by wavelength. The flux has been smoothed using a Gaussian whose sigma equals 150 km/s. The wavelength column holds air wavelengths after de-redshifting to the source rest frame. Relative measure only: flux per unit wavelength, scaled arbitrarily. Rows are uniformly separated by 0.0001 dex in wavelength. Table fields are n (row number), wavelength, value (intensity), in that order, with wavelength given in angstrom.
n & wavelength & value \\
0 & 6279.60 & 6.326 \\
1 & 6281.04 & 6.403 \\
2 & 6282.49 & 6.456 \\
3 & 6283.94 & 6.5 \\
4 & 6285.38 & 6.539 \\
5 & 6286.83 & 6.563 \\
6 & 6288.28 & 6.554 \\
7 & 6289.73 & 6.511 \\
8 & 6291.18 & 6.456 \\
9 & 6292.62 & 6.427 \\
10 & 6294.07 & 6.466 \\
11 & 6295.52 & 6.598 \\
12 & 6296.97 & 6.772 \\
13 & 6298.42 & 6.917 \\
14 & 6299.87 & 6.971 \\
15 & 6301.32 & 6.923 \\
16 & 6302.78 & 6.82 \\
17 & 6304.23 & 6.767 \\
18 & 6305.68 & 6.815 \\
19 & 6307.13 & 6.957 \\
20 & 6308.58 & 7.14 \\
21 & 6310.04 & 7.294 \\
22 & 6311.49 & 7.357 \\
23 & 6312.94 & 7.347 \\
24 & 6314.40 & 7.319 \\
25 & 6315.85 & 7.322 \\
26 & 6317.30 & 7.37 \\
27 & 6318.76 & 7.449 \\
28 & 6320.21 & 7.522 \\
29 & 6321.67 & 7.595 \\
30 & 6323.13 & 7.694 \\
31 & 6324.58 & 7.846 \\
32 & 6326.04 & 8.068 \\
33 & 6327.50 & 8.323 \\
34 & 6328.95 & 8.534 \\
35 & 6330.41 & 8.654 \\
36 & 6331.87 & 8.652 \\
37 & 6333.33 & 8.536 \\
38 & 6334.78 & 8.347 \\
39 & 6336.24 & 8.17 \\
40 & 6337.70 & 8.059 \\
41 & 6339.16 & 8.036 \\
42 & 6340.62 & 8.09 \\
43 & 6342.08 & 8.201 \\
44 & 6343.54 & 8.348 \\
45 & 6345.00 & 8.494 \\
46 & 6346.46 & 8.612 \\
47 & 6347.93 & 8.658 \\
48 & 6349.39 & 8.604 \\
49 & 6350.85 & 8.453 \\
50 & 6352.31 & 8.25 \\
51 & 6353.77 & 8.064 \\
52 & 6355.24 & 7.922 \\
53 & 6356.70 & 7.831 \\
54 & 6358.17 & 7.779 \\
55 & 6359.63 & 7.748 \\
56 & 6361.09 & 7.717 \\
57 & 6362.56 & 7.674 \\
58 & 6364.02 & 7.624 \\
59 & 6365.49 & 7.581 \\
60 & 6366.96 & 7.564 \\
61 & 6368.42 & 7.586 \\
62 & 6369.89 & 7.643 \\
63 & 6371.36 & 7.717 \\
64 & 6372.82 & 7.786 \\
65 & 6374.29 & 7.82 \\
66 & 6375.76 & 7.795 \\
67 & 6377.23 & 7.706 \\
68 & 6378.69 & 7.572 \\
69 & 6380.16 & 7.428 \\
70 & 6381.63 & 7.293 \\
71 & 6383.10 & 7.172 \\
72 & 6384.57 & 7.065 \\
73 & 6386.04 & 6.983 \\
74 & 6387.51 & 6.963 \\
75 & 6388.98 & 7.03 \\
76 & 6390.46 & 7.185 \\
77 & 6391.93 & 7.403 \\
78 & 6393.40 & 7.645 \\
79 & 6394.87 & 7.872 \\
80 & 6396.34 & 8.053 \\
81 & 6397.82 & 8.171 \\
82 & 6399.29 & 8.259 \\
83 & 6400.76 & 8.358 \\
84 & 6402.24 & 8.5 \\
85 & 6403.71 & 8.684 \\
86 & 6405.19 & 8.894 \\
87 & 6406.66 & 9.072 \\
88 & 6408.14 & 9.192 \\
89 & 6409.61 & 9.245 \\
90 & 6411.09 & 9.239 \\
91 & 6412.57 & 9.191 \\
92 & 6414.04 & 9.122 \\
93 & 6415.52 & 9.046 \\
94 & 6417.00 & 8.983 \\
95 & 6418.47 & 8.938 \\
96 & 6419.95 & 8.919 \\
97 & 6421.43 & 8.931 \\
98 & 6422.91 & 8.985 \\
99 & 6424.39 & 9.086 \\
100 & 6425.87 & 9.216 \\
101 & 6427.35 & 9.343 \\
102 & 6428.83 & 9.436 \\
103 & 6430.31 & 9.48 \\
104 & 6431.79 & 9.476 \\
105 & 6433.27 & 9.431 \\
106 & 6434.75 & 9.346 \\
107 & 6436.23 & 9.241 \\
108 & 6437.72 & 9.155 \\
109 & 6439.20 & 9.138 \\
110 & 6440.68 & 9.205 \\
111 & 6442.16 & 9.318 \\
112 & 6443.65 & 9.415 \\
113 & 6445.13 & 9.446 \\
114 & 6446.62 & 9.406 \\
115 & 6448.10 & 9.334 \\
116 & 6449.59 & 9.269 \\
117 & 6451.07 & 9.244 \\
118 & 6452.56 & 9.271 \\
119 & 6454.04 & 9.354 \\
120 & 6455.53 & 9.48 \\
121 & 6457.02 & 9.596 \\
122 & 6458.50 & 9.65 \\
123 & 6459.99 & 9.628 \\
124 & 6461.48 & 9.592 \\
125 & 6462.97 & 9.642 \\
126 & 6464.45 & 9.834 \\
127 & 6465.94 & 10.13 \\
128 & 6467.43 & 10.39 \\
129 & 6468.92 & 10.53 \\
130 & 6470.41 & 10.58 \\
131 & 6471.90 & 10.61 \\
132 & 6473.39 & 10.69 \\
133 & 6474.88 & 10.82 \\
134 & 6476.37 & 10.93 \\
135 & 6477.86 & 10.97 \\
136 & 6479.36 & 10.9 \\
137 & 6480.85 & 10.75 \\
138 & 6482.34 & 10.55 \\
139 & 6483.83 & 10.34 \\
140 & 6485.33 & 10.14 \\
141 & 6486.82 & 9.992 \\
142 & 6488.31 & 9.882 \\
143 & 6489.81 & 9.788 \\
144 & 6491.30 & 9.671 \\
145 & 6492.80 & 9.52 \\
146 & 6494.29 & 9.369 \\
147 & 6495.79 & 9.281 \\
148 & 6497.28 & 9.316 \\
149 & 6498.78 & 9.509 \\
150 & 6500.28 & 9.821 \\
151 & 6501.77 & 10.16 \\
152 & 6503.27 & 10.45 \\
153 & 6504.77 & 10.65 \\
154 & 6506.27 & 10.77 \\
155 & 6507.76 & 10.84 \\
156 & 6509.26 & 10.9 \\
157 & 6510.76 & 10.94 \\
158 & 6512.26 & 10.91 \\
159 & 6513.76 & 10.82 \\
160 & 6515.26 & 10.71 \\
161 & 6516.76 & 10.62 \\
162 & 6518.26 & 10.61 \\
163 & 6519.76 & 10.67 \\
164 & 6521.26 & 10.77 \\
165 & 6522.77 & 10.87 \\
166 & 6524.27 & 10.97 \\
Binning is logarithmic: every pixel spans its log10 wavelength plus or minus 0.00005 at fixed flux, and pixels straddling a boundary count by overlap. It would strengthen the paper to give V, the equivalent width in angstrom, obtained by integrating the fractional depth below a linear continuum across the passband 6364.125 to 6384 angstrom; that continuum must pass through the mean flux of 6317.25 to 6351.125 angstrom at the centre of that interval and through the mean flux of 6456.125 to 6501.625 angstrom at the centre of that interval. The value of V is 2.6 angstrom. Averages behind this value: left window 8.19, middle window 7.59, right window 10.1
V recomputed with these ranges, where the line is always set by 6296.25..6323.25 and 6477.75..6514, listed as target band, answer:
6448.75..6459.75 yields 0.1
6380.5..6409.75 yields 2.3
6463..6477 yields -0.9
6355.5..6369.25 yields 0.6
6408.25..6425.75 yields -0.3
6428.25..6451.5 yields -0.1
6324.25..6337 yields -1.5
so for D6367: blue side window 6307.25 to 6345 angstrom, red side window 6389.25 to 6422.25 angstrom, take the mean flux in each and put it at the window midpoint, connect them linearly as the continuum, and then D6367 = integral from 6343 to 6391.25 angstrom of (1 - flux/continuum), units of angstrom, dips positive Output 2.8 angstrom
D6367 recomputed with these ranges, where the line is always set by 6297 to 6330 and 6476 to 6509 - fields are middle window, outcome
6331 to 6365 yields -1.1 angstrom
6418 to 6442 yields -0.1 angstrom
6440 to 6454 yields 0.2 angstrom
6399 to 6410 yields 0.0 angstrom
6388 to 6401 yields 1.4 angstrom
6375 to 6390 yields 2.0 angstrom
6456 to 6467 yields -0.1 angstrom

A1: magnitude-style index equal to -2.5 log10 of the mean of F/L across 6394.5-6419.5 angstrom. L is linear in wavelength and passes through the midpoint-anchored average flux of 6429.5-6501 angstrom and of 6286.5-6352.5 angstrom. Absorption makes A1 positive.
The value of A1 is 0.02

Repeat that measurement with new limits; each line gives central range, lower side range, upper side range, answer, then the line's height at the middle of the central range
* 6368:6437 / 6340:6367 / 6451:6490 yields 0.07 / 8.94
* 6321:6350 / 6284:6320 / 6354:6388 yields -0.15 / 7.23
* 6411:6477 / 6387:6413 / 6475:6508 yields -0.04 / 9.18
